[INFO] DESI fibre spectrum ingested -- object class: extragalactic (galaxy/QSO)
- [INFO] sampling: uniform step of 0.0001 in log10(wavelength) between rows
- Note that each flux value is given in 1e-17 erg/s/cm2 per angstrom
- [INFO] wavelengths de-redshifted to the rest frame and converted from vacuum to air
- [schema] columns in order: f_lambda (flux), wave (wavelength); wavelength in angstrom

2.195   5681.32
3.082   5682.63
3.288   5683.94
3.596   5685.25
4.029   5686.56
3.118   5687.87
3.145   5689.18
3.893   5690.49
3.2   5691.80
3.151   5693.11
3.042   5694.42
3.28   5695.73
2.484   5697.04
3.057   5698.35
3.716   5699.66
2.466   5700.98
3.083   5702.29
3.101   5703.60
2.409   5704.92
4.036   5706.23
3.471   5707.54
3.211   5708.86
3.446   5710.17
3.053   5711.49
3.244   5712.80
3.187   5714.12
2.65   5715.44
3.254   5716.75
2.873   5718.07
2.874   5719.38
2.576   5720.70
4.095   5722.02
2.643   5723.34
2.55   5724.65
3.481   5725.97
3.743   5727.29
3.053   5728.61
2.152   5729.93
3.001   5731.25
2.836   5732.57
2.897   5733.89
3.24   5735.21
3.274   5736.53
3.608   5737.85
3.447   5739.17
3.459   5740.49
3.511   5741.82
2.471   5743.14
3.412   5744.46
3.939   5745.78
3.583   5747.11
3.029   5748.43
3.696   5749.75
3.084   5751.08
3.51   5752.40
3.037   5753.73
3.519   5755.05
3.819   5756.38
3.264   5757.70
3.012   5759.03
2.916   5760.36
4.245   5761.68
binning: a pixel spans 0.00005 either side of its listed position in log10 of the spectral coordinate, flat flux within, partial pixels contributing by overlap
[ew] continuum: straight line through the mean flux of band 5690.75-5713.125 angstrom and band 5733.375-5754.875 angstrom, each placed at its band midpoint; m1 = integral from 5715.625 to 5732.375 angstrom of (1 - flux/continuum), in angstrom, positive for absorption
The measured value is 1.2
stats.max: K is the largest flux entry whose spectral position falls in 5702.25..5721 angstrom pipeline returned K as 4.036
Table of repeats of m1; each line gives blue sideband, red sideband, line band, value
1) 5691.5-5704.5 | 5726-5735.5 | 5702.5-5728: -1.06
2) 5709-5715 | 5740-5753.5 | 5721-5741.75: 0.79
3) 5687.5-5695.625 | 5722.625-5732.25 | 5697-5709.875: 0.07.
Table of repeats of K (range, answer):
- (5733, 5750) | 3.939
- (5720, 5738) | 4.095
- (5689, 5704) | 3.893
